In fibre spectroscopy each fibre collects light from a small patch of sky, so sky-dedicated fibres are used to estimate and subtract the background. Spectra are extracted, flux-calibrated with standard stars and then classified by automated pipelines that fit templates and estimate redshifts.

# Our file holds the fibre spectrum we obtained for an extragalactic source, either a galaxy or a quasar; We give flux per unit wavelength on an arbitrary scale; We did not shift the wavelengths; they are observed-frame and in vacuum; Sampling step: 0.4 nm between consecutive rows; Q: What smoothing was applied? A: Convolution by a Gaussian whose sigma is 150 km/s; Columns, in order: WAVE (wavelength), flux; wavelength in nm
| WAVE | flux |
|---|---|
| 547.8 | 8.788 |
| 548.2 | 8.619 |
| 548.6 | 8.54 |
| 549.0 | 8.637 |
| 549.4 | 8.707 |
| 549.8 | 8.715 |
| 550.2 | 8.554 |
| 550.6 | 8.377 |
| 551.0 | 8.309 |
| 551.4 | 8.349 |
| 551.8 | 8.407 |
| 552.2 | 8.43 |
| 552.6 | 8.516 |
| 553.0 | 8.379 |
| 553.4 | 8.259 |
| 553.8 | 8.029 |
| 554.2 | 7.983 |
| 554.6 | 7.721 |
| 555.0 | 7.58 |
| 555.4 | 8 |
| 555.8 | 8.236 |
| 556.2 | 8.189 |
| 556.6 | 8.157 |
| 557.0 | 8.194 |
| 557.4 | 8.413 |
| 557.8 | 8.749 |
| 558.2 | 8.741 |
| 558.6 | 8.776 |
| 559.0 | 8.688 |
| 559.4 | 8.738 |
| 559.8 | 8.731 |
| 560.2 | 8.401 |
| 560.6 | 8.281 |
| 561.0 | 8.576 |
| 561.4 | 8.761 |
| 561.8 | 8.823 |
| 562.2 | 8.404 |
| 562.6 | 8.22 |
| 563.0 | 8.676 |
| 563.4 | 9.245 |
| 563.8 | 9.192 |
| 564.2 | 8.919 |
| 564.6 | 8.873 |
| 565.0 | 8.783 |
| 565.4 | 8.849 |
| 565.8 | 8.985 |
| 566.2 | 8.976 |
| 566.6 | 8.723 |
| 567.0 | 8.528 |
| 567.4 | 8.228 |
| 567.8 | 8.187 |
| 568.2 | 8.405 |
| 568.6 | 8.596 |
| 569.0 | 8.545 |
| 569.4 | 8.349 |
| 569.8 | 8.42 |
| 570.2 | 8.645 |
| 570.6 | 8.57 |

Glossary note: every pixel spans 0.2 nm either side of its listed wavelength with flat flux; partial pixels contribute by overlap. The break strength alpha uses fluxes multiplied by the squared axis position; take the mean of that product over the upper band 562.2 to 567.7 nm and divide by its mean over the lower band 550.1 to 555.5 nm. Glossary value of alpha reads 1.12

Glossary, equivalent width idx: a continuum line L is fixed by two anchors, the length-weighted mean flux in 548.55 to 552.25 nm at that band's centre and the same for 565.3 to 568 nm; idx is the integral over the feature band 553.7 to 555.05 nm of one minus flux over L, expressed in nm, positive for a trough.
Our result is 0.11 nm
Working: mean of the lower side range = 8.5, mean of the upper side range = 8.63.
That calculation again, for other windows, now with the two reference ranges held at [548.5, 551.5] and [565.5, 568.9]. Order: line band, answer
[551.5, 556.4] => 0.23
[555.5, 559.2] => 0.05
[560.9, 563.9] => -0.06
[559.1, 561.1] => 0.00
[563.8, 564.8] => -0.04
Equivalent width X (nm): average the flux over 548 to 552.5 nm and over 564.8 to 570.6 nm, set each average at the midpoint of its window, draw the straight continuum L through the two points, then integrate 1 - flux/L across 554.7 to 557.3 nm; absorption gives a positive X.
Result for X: 0.15 nm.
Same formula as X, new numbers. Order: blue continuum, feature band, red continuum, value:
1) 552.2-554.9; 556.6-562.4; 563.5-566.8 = -0.022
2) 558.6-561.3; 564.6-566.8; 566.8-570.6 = -0.096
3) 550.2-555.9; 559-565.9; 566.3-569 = -0.292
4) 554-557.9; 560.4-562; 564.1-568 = -0.037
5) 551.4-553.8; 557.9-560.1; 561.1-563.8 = -0.032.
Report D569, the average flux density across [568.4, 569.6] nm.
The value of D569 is 8.5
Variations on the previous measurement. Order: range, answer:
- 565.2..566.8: 8.88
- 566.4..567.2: 8.63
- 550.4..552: 8.36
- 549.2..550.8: 8.59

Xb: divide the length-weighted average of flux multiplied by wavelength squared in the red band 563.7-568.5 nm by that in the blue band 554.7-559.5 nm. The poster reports 1.08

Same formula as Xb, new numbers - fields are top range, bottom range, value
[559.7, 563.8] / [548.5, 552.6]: 1.06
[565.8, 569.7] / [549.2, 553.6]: 1.07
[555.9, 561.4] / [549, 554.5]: 1.04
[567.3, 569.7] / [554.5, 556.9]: 1.10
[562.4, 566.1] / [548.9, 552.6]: 1.10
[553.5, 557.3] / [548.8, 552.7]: 0.96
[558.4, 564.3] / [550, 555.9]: 1.09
